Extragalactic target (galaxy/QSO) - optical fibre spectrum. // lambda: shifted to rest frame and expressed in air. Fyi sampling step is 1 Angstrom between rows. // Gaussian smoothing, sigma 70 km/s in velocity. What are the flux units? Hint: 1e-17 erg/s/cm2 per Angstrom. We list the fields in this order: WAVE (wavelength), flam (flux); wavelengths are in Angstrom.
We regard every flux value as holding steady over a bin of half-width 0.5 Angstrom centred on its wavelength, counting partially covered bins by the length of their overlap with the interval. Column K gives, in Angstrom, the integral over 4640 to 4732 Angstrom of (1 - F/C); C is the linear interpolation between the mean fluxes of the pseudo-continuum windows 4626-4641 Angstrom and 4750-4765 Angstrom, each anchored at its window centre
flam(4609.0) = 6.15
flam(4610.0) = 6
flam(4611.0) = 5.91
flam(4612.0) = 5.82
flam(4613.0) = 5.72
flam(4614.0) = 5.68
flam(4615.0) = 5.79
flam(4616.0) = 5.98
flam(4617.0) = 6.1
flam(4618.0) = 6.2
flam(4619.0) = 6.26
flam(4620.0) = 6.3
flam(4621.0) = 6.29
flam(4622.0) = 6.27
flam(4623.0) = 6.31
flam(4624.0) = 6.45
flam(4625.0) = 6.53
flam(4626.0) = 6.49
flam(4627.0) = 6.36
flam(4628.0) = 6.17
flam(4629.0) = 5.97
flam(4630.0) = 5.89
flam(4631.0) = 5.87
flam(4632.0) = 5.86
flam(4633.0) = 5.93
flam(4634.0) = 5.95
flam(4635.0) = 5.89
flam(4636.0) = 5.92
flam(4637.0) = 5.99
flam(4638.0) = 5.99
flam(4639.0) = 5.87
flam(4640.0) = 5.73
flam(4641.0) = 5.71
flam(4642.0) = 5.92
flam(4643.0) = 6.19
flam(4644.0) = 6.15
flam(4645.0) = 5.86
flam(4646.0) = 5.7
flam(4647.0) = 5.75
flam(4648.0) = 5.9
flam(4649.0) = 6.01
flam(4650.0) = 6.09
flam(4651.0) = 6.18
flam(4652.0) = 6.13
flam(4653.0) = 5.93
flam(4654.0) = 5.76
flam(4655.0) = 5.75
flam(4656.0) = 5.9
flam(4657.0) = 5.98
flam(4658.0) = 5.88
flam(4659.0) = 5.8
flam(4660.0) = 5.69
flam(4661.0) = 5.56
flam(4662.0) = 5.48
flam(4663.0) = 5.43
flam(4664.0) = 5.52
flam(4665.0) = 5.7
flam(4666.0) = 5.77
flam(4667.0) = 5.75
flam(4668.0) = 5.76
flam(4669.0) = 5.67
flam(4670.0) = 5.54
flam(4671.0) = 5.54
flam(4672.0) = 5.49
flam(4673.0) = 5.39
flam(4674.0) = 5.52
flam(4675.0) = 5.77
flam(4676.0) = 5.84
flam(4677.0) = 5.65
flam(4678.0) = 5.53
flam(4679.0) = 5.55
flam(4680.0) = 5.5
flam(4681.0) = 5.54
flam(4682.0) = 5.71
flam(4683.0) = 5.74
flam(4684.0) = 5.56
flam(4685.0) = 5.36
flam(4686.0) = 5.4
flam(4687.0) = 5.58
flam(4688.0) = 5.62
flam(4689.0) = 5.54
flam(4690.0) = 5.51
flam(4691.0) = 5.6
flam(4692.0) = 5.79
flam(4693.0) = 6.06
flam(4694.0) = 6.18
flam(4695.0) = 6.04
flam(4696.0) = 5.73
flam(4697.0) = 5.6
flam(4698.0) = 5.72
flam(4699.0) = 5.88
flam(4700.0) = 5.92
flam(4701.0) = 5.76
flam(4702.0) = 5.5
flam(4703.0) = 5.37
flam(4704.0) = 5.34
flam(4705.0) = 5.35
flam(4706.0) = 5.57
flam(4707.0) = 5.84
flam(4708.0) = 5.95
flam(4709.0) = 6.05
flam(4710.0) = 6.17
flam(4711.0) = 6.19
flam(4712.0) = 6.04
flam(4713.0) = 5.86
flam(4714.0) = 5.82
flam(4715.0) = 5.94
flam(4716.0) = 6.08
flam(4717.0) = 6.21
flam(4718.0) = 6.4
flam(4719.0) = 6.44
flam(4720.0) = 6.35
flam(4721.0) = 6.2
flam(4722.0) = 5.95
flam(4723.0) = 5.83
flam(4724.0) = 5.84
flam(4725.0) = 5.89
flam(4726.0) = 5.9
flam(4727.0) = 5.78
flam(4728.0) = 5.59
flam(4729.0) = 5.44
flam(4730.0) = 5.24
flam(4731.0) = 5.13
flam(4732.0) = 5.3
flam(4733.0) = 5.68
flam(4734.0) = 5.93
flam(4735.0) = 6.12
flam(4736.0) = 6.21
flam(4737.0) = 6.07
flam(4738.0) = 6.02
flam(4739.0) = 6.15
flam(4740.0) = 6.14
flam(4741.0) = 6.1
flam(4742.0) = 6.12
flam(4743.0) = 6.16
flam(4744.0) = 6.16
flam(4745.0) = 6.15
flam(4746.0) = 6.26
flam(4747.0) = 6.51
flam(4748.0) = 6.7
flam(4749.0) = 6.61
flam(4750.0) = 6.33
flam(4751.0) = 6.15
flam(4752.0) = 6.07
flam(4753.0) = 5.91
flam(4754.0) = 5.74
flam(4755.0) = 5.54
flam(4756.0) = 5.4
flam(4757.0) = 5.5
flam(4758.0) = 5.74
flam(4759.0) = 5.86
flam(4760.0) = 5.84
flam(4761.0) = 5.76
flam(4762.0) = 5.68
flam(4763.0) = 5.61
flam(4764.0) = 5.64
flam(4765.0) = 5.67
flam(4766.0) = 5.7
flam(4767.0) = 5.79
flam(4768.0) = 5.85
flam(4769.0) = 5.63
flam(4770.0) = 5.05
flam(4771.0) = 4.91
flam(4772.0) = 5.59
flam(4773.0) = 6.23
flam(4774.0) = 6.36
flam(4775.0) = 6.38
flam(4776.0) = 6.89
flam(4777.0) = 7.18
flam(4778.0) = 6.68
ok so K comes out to 1.7 Angstrom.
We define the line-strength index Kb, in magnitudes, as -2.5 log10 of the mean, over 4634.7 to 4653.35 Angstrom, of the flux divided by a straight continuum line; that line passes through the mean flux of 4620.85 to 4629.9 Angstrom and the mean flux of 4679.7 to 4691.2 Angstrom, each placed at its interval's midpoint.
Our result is 0.022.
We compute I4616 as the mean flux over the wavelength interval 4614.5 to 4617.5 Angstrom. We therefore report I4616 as 5.96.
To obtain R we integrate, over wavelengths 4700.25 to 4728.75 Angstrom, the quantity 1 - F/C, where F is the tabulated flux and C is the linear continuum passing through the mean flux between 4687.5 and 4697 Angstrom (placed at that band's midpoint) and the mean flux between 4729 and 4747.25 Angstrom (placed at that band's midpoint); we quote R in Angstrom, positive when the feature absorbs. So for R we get -0.2 Angstrom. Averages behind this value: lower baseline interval 5.78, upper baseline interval 5.95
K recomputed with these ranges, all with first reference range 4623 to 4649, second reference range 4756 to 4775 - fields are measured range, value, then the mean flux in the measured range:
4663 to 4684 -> 1.1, 5.62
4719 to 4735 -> 0.1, 5.77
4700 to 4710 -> 0.3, 5.68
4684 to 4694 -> 0.4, 5.63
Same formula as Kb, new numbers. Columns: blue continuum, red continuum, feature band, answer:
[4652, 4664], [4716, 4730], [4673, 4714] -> 0.03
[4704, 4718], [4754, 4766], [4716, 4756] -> -0.04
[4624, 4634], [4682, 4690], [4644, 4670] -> 0.01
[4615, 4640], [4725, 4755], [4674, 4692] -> 0.08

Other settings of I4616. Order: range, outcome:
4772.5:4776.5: 6.46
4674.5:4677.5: 5.75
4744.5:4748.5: 6.41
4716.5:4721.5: 6.32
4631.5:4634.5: 5.91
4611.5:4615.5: 5.75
